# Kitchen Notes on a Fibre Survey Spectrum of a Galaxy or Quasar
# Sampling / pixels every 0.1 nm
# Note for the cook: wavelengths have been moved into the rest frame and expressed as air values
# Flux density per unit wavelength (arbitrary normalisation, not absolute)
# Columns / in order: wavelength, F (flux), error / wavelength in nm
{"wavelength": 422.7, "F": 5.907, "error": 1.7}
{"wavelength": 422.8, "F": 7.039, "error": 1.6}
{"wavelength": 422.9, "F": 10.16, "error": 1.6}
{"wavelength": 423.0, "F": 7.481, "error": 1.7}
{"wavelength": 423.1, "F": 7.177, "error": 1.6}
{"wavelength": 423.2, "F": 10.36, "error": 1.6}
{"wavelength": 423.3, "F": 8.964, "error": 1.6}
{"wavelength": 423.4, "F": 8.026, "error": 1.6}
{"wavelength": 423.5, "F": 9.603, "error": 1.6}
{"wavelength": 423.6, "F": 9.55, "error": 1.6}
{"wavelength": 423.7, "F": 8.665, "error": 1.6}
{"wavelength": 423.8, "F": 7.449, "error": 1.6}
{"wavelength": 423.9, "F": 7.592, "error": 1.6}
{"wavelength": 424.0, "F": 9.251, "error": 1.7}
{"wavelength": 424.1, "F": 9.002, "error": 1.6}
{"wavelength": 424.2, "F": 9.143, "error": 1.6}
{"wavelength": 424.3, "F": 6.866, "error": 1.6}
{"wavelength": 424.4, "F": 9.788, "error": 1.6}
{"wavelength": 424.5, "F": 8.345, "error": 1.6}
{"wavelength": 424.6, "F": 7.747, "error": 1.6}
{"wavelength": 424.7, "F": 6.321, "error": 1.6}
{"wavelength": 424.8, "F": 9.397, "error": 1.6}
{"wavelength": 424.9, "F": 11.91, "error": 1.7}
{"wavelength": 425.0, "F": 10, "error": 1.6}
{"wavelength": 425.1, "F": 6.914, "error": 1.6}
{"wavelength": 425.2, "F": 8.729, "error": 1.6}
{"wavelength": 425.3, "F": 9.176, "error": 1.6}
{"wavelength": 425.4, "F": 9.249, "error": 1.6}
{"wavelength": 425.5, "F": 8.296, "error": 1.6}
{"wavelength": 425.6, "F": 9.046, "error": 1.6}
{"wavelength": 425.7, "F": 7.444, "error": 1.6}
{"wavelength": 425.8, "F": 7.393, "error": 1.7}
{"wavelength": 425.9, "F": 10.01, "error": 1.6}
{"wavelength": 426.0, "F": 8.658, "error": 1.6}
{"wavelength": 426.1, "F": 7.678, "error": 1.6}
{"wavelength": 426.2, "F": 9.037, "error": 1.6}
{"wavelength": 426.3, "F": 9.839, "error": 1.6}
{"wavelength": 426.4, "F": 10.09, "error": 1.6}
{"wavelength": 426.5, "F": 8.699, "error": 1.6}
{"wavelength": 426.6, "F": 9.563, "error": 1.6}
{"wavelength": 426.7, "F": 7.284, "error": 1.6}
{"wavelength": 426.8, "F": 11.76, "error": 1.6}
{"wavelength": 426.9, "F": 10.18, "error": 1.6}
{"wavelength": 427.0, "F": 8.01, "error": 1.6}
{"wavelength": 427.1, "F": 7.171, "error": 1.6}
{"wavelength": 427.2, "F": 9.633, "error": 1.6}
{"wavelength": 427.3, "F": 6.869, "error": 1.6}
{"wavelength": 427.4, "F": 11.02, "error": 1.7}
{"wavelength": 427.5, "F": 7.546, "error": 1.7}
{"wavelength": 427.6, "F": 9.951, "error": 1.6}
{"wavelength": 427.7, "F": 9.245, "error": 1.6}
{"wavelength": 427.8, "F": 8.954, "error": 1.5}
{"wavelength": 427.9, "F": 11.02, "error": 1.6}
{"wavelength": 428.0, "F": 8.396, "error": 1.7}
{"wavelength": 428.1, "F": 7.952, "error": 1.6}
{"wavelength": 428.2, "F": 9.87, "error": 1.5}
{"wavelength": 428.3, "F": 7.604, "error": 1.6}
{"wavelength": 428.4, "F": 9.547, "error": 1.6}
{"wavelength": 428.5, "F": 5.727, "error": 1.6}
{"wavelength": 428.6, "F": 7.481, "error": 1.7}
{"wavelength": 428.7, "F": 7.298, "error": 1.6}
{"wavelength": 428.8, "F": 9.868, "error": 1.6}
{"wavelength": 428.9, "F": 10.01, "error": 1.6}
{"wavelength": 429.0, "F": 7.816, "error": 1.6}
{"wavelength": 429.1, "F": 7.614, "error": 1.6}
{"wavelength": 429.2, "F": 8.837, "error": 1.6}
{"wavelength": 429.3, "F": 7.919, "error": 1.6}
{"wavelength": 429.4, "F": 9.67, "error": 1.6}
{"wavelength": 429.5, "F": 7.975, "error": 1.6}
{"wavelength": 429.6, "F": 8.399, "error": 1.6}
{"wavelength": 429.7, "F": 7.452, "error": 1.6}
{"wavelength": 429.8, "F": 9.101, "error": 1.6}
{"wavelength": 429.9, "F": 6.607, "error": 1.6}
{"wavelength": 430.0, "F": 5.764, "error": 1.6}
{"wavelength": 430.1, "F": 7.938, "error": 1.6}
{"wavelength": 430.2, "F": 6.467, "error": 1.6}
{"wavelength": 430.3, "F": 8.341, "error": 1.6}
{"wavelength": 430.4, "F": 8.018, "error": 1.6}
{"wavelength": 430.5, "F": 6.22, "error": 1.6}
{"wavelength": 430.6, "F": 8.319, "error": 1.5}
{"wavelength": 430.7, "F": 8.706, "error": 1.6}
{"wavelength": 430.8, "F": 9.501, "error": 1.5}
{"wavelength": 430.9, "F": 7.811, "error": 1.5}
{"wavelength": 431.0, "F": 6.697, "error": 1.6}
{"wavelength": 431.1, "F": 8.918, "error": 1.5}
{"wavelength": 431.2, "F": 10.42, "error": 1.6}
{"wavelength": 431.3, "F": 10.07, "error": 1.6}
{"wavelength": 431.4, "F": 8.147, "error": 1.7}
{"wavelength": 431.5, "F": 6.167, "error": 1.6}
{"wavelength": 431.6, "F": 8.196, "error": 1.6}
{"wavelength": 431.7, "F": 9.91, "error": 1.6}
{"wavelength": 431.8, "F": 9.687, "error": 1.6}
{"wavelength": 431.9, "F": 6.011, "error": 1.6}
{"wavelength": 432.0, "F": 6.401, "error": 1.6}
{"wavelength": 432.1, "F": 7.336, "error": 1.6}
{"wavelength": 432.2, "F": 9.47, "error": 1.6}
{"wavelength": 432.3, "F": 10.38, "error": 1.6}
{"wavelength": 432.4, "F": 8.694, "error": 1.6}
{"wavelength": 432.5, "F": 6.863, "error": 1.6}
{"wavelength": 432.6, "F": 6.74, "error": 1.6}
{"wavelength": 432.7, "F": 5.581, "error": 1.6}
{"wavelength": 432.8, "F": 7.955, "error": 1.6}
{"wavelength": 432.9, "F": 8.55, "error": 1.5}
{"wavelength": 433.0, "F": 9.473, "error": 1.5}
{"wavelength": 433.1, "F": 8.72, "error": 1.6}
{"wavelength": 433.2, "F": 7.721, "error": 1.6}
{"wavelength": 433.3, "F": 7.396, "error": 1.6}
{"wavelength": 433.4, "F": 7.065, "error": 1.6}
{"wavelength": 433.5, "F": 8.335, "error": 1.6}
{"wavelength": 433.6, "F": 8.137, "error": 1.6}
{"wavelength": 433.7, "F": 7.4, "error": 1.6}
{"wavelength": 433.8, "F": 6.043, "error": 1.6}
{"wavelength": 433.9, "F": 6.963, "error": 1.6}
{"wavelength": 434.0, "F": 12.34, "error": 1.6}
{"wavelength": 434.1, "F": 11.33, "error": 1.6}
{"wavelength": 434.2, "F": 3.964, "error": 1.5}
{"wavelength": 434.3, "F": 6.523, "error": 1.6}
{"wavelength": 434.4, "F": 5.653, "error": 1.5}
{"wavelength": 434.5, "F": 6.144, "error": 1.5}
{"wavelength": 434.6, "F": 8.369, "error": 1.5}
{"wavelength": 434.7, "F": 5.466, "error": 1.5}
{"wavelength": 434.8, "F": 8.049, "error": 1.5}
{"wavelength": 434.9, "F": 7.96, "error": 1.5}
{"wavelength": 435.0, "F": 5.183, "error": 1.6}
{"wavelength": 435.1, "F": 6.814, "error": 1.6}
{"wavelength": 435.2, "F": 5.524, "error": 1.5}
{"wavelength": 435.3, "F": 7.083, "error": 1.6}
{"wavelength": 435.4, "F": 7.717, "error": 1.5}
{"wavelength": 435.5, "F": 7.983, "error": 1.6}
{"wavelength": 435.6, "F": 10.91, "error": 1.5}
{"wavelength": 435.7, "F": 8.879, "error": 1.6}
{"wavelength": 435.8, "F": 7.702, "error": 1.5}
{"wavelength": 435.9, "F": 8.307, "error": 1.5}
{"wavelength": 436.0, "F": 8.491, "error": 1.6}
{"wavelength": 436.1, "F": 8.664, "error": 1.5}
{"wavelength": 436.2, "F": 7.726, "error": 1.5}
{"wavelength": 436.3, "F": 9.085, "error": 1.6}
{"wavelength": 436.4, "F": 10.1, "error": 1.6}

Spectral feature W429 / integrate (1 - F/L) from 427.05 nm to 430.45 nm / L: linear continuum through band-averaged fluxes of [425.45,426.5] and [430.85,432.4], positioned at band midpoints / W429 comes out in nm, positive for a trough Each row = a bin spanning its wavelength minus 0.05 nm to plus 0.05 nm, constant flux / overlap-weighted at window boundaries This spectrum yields 0.10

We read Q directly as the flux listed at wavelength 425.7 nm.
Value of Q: 7.444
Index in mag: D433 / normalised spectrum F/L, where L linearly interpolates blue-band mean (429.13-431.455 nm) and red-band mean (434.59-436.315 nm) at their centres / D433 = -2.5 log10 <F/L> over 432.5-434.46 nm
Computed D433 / 0.033 mag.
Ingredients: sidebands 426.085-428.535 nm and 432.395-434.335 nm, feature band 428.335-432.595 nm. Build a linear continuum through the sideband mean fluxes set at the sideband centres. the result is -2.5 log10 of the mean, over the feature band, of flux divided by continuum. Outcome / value 0.03 mag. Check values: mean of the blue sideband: 8.94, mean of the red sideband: 7.78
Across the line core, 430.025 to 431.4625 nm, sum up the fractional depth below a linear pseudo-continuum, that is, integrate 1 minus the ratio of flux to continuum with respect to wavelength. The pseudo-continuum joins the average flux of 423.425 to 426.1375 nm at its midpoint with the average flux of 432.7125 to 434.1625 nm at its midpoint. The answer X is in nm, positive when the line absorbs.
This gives 0.03 nm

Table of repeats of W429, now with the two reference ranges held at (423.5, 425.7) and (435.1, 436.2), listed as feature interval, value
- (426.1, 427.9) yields -0.122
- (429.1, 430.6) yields 0.108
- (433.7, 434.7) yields 0.093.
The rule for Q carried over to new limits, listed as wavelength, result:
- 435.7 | 8.879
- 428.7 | 7.298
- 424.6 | 7.747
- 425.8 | 7.393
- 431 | 6.697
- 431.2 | 10.42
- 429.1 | 7.614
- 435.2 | 5.524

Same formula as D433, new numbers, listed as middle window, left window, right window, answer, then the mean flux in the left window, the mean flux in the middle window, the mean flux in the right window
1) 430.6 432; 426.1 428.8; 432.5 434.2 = -0.02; 8.83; 8.4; 7.95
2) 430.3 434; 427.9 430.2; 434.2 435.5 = -0.10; 8.16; 8.06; 6.65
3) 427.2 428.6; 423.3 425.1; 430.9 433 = -0.04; 8.7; 8.73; 8.13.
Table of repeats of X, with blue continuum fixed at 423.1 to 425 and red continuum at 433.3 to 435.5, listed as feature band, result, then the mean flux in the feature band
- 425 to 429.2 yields -0.21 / 8.74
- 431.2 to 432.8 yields -0.09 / 8.05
